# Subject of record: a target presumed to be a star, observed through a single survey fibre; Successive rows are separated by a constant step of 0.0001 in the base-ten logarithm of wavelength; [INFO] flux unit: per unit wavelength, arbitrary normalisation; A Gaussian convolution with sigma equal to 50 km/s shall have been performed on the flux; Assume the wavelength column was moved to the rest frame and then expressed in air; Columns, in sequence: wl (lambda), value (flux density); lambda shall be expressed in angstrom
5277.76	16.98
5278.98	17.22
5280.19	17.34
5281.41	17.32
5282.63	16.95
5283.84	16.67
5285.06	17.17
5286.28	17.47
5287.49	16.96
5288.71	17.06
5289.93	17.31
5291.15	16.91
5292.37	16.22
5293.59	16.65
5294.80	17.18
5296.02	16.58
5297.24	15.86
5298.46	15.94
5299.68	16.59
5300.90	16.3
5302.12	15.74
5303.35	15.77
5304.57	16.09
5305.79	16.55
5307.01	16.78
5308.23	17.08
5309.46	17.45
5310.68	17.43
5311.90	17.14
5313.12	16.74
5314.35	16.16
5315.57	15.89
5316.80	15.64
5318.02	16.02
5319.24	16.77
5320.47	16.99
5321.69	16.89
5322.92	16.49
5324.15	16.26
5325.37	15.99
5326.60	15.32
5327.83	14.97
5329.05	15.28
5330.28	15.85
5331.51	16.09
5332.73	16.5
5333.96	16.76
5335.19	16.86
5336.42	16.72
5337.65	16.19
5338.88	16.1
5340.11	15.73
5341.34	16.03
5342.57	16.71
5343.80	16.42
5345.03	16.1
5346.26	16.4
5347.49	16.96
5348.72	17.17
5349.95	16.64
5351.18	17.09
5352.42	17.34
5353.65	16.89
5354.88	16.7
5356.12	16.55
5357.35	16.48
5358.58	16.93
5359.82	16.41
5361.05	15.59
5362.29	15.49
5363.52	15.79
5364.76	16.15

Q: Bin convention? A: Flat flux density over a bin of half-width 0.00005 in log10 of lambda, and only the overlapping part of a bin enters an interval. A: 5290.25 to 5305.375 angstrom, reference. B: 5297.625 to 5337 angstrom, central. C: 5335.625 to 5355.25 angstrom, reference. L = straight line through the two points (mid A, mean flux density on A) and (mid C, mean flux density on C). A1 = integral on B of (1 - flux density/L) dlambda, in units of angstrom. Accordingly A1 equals 0.2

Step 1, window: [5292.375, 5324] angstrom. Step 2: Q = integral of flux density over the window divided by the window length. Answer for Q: 16.5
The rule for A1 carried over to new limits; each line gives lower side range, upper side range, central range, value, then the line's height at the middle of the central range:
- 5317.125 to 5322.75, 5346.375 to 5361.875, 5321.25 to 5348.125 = 0.7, 16.7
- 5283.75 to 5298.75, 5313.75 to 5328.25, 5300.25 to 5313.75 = -0.2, 16.4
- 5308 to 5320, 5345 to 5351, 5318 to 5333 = 0.5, 16.7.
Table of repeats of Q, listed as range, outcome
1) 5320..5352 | 16.3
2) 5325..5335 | 15.9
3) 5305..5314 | 17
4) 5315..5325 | 16.4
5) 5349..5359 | 16.8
